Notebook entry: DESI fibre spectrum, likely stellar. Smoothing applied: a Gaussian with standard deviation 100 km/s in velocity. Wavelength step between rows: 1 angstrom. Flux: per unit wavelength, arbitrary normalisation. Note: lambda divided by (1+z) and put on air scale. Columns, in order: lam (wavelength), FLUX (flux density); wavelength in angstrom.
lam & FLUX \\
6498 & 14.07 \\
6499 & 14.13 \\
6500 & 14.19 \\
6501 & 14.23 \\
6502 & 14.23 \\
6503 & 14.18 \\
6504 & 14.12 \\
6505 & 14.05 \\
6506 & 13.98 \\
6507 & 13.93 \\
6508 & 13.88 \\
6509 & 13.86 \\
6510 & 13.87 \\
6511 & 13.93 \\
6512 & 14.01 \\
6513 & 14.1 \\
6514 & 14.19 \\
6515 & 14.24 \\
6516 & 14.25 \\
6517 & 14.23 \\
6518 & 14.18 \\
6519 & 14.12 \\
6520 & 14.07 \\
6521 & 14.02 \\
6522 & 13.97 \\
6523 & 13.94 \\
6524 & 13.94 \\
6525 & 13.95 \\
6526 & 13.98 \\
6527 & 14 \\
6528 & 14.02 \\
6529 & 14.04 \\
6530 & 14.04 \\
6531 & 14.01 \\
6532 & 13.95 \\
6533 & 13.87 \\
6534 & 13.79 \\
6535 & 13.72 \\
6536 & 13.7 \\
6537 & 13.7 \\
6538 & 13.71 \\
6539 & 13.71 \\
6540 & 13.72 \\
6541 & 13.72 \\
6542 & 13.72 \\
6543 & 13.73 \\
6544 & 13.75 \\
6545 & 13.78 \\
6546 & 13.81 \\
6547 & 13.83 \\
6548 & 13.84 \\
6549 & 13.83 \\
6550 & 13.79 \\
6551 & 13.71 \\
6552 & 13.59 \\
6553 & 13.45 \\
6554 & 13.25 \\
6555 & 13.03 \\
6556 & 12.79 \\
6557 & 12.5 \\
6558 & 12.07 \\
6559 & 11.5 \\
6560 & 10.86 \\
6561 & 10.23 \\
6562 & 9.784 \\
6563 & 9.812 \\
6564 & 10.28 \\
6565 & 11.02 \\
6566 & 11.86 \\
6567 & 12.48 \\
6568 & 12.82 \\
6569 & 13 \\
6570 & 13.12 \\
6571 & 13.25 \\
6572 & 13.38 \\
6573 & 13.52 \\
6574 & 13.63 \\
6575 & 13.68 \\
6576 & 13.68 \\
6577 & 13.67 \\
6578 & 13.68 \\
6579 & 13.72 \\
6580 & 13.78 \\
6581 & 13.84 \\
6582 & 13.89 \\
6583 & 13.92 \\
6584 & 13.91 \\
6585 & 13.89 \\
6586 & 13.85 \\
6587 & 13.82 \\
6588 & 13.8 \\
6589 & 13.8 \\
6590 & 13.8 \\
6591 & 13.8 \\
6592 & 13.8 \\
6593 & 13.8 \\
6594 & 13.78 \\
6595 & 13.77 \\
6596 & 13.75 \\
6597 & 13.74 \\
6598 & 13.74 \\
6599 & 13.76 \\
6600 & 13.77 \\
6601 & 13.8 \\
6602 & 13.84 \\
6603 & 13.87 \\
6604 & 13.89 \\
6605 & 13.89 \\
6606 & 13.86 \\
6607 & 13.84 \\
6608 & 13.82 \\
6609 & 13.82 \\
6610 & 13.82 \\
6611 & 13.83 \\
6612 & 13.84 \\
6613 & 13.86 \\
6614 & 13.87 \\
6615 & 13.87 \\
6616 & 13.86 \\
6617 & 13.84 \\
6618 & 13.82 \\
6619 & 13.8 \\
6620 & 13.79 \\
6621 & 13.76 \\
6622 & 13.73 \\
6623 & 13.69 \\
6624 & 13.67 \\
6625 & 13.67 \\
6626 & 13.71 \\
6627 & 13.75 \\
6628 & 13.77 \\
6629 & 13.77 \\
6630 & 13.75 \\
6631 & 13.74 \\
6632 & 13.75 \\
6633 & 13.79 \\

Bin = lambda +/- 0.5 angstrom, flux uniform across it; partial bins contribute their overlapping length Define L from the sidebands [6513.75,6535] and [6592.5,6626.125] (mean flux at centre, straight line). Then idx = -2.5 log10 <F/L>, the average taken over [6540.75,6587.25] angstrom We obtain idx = 0.07 mag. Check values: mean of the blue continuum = 14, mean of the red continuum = 13.8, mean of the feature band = 13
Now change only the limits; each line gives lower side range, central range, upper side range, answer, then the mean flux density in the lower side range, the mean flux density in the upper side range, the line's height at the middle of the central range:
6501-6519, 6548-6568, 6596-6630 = 0.15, 14.1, 13.8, 13.9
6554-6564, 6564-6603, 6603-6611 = -0.07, 11.4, 13.8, 12.7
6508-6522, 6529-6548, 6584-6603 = 0.01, 14.1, 13.8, 14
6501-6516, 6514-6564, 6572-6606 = 0.04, 14.1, 13.8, 13.9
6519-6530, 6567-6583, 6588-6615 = 0.03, 14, 13.8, 13.9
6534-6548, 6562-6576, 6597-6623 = 0.11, 13.7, 13.8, 13.8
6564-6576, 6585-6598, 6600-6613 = -0.03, 12.8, 13.8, 13.4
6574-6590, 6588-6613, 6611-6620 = 0.00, 13.8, 13.8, 13.8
